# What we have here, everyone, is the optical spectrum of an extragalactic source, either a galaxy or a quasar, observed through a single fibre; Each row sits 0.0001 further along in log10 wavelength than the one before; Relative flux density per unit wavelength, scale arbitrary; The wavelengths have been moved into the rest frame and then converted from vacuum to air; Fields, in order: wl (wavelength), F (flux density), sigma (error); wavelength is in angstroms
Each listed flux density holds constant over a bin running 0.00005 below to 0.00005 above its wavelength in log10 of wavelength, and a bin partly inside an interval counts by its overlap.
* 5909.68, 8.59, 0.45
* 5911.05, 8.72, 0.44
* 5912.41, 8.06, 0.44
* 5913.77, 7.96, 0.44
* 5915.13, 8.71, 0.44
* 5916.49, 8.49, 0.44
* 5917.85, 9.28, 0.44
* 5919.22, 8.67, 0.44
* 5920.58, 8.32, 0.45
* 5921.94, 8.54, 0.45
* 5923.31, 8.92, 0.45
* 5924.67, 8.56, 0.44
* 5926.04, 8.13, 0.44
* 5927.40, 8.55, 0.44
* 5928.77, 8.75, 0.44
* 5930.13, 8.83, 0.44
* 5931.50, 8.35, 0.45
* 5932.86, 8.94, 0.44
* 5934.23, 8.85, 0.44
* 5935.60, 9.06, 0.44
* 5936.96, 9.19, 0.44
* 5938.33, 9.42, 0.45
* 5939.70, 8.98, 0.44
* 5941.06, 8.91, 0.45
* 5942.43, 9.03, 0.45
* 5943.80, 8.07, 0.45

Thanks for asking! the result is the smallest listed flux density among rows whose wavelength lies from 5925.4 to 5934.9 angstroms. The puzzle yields 8.13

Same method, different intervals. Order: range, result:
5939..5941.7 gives 8.91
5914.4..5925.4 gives 8.32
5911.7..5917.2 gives 7.96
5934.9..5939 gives 9.06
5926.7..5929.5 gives 8.55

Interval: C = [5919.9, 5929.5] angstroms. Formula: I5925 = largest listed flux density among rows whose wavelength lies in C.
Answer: 8.92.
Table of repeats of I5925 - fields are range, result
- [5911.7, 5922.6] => 9.28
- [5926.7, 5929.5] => 8.75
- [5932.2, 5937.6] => 9.19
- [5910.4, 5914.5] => 8.72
